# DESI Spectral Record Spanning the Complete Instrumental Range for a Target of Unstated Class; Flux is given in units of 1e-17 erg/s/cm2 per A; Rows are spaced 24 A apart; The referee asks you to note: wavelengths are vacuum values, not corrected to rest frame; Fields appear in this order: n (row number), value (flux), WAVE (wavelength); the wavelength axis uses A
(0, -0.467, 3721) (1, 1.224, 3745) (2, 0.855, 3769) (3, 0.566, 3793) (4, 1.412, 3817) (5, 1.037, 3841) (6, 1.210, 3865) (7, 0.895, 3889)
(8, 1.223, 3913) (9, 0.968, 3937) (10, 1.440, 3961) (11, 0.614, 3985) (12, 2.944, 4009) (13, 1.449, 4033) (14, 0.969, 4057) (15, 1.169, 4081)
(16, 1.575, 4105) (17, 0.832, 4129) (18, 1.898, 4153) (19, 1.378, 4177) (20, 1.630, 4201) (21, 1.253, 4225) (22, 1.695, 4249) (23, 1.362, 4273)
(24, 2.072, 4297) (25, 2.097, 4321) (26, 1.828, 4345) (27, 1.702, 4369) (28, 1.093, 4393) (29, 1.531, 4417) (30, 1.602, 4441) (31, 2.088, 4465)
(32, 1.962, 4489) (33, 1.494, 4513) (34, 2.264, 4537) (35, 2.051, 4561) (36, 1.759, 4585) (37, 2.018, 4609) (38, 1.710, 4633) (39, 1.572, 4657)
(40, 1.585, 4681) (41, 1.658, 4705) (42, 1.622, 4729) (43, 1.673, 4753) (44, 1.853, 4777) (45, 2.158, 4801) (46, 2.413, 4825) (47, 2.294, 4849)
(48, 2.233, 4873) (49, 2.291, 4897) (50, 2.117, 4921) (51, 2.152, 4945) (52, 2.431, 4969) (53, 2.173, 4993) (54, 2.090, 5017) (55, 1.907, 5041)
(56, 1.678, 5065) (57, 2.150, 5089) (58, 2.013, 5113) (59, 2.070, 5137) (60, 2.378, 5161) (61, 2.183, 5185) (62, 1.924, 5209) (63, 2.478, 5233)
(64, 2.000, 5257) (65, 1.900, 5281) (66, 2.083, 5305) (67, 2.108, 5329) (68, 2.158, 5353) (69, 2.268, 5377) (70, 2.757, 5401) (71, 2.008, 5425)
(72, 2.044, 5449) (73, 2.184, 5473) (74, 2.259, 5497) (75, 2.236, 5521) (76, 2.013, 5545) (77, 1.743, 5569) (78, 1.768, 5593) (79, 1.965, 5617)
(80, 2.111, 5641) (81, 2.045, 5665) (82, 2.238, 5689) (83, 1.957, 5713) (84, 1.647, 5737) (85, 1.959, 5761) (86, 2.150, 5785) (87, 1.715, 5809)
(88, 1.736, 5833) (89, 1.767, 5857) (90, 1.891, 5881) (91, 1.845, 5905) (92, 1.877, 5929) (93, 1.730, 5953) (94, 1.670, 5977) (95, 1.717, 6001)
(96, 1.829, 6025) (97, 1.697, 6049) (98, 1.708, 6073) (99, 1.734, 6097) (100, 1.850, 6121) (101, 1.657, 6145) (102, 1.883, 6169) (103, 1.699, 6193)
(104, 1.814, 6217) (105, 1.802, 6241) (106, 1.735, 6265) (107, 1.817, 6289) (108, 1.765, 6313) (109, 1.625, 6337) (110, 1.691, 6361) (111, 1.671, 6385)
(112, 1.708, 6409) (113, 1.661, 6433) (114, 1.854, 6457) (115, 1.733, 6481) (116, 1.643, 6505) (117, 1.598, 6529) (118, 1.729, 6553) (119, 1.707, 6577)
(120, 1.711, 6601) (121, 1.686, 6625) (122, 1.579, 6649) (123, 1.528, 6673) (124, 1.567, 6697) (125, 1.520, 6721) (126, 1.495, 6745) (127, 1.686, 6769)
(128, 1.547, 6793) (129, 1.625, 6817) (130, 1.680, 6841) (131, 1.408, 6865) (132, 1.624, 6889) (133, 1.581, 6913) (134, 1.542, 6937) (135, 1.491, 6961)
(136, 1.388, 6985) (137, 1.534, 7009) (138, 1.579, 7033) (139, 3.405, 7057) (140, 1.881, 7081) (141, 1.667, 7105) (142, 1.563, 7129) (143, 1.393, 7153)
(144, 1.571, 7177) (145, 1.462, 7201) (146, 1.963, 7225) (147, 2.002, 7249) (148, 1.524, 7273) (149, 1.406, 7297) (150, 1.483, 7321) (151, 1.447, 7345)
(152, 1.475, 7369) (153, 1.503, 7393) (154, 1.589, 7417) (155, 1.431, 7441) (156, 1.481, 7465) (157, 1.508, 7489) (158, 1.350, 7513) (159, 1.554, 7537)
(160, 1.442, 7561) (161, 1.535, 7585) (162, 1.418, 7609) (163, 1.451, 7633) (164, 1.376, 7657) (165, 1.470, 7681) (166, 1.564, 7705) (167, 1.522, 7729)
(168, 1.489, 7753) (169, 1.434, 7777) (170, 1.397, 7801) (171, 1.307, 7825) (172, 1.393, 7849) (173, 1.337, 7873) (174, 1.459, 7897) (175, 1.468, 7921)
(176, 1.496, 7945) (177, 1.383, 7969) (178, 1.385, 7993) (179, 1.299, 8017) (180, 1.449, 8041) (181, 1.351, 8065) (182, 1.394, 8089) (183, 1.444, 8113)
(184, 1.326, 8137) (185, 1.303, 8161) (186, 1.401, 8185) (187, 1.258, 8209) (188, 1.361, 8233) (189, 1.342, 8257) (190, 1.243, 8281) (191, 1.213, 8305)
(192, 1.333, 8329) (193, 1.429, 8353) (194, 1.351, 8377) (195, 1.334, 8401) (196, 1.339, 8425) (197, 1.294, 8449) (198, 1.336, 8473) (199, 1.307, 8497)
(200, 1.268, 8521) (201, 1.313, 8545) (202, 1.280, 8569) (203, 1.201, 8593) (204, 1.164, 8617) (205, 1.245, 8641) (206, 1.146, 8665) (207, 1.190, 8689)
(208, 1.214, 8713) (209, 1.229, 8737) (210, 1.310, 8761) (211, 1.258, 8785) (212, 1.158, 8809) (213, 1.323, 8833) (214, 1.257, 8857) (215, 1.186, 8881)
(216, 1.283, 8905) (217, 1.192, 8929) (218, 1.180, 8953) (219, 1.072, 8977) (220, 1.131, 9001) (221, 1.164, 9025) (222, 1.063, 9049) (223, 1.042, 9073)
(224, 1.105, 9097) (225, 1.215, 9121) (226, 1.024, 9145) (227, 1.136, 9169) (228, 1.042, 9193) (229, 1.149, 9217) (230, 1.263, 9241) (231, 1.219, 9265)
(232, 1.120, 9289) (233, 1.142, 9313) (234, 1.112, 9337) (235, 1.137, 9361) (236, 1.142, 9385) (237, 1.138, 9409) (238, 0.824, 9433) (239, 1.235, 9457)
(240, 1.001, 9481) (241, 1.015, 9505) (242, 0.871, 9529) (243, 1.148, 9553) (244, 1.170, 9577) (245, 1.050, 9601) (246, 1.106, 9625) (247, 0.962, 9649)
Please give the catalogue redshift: 0.076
